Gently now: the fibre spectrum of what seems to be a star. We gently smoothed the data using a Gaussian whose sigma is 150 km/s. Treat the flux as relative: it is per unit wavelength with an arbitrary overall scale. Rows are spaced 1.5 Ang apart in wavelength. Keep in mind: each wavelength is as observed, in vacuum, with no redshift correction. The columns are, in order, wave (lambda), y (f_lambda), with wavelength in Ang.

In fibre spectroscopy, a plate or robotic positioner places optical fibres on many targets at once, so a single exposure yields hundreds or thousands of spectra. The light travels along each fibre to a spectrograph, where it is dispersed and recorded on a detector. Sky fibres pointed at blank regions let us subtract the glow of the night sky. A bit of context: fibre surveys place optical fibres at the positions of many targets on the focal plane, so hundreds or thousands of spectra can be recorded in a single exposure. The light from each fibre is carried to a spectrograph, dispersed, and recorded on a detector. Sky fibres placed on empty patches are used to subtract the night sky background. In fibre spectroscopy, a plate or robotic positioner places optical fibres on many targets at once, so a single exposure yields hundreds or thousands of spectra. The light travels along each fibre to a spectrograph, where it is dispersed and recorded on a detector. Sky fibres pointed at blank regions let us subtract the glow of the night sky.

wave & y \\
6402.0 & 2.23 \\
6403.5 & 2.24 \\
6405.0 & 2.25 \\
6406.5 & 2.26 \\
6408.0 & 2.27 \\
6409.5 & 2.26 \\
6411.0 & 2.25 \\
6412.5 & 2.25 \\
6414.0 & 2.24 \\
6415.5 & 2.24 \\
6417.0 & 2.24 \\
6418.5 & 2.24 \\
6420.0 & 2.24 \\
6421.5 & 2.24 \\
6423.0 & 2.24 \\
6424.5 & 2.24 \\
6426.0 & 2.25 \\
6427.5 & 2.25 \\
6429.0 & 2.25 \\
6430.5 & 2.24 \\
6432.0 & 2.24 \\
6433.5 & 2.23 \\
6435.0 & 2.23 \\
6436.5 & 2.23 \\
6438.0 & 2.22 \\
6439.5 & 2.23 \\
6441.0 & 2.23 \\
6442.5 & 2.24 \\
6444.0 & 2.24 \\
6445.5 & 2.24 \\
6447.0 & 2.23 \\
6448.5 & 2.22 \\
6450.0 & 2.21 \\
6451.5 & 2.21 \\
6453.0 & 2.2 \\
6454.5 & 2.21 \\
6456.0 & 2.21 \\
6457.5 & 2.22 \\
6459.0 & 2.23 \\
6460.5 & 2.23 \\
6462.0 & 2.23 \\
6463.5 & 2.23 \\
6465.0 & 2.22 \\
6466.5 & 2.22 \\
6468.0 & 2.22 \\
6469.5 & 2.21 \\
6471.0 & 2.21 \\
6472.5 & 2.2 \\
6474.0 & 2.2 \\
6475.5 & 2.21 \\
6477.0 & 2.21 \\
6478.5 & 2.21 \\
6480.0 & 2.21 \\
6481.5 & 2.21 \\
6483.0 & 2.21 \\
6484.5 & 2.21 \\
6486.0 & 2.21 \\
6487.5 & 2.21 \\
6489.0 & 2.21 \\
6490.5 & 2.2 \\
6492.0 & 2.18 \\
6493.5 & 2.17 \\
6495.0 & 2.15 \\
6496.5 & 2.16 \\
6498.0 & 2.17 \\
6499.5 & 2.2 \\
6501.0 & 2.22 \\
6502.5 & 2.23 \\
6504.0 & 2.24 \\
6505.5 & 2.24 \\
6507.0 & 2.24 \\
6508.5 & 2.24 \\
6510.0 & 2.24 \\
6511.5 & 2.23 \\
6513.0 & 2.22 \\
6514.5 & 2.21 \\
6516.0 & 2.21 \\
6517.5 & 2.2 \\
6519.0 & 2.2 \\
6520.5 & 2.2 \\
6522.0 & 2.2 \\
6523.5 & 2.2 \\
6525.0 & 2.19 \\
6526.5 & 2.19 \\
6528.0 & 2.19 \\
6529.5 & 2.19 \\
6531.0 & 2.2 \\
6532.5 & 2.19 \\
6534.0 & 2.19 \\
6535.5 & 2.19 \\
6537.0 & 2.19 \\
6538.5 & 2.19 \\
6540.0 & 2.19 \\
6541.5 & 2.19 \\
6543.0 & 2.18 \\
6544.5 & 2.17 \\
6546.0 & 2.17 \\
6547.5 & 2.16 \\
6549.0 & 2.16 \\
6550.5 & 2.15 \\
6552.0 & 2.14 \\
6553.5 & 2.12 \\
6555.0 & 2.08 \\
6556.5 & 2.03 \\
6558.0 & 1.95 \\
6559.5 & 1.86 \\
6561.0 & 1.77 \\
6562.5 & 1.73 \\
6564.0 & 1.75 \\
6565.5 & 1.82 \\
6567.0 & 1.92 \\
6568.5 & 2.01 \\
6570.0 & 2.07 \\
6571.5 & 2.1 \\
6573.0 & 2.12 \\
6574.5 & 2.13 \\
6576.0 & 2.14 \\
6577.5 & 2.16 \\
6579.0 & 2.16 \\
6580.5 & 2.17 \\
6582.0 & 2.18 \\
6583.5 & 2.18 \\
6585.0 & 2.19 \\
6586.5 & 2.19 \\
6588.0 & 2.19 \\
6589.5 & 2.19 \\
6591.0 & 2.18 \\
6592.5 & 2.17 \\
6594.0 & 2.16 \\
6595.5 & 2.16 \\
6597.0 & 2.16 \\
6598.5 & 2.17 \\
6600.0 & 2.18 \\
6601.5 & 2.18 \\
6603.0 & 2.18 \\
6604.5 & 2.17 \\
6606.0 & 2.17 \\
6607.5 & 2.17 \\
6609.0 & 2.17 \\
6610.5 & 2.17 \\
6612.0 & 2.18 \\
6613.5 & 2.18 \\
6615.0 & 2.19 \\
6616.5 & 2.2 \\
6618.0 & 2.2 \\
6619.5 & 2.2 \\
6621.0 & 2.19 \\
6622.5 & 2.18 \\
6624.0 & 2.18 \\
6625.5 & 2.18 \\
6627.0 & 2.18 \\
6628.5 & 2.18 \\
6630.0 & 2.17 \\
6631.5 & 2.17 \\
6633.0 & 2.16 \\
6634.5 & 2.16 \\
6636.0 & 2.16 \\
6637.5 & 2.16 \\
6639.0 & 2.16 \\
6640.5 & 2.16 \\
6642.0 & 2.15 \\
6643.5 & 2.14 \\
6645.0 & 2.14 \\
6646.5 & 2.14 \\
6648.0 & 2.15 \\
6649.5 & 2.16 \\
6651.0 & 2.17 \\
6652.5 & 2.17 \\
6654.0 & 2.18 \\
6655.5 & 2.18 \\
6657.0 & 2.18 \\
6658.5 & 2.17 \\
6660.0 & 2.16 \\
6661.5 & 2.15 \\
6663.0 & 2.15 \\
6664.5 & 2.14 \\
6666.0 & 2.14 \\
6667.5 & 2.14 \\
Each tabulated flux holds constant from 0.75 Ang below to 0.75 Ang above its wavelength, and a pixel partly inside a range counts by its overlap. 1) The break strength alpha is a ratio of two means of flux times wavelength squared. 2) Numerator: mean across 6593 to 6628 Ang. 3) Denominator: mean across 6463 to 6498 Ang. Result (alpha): 1.03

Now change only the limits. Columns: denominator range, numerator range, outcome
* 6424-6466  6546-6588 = 0.96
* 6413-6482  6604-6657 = 1.03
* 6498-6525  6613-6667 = 1.02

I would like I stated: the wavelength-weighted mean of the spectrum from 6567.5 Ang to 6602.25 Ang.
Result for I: 2.15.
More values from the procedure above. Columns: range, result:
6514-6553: 2.19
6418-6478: 2.23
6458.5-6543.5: 2.21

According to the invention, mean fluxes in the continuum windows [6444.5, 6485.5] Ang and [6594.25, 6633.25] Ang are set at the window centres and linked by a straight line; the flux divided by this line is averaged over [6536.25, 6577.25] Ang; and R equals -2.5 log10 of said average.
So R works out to 0.069 mag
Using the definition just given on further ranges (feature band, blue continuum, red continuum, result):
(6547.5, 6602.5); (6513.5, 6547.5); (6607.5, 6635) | 0.051 mag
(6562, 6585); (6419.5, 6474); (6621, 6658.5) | 0.070 mag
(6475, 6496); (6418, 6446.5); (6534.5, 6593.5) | -0.010 mag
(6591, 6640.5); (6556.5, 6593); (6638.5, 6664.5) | -0.033 mag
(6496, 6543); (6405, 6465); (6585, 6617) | 0.000 mag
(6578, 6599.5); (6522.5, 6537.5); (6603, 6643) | 0.003 mag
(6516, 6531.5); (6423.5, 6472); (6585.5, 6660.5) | 0.003 mag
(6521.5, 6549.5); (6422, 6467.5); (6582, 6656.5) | 0.007 mag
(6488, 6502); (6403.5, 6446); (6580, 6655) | 0.015 mag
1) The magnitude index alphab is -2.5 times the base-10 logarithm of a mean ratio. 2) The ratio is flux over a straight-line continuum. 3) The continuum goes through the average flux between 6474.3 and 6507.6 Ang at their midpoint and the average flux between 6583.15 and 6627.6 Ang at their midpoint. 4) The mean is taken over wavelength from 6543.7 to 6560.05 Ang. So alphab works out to 0.05 mag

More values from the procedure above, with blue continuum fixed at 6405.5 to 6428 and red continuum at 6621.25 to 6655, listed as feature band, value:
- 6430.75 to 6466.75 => 0.005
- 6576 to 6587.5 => 0.006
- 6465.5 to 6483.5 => 0.008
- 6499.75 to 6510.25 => -0.010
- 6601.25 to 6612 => 0.001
